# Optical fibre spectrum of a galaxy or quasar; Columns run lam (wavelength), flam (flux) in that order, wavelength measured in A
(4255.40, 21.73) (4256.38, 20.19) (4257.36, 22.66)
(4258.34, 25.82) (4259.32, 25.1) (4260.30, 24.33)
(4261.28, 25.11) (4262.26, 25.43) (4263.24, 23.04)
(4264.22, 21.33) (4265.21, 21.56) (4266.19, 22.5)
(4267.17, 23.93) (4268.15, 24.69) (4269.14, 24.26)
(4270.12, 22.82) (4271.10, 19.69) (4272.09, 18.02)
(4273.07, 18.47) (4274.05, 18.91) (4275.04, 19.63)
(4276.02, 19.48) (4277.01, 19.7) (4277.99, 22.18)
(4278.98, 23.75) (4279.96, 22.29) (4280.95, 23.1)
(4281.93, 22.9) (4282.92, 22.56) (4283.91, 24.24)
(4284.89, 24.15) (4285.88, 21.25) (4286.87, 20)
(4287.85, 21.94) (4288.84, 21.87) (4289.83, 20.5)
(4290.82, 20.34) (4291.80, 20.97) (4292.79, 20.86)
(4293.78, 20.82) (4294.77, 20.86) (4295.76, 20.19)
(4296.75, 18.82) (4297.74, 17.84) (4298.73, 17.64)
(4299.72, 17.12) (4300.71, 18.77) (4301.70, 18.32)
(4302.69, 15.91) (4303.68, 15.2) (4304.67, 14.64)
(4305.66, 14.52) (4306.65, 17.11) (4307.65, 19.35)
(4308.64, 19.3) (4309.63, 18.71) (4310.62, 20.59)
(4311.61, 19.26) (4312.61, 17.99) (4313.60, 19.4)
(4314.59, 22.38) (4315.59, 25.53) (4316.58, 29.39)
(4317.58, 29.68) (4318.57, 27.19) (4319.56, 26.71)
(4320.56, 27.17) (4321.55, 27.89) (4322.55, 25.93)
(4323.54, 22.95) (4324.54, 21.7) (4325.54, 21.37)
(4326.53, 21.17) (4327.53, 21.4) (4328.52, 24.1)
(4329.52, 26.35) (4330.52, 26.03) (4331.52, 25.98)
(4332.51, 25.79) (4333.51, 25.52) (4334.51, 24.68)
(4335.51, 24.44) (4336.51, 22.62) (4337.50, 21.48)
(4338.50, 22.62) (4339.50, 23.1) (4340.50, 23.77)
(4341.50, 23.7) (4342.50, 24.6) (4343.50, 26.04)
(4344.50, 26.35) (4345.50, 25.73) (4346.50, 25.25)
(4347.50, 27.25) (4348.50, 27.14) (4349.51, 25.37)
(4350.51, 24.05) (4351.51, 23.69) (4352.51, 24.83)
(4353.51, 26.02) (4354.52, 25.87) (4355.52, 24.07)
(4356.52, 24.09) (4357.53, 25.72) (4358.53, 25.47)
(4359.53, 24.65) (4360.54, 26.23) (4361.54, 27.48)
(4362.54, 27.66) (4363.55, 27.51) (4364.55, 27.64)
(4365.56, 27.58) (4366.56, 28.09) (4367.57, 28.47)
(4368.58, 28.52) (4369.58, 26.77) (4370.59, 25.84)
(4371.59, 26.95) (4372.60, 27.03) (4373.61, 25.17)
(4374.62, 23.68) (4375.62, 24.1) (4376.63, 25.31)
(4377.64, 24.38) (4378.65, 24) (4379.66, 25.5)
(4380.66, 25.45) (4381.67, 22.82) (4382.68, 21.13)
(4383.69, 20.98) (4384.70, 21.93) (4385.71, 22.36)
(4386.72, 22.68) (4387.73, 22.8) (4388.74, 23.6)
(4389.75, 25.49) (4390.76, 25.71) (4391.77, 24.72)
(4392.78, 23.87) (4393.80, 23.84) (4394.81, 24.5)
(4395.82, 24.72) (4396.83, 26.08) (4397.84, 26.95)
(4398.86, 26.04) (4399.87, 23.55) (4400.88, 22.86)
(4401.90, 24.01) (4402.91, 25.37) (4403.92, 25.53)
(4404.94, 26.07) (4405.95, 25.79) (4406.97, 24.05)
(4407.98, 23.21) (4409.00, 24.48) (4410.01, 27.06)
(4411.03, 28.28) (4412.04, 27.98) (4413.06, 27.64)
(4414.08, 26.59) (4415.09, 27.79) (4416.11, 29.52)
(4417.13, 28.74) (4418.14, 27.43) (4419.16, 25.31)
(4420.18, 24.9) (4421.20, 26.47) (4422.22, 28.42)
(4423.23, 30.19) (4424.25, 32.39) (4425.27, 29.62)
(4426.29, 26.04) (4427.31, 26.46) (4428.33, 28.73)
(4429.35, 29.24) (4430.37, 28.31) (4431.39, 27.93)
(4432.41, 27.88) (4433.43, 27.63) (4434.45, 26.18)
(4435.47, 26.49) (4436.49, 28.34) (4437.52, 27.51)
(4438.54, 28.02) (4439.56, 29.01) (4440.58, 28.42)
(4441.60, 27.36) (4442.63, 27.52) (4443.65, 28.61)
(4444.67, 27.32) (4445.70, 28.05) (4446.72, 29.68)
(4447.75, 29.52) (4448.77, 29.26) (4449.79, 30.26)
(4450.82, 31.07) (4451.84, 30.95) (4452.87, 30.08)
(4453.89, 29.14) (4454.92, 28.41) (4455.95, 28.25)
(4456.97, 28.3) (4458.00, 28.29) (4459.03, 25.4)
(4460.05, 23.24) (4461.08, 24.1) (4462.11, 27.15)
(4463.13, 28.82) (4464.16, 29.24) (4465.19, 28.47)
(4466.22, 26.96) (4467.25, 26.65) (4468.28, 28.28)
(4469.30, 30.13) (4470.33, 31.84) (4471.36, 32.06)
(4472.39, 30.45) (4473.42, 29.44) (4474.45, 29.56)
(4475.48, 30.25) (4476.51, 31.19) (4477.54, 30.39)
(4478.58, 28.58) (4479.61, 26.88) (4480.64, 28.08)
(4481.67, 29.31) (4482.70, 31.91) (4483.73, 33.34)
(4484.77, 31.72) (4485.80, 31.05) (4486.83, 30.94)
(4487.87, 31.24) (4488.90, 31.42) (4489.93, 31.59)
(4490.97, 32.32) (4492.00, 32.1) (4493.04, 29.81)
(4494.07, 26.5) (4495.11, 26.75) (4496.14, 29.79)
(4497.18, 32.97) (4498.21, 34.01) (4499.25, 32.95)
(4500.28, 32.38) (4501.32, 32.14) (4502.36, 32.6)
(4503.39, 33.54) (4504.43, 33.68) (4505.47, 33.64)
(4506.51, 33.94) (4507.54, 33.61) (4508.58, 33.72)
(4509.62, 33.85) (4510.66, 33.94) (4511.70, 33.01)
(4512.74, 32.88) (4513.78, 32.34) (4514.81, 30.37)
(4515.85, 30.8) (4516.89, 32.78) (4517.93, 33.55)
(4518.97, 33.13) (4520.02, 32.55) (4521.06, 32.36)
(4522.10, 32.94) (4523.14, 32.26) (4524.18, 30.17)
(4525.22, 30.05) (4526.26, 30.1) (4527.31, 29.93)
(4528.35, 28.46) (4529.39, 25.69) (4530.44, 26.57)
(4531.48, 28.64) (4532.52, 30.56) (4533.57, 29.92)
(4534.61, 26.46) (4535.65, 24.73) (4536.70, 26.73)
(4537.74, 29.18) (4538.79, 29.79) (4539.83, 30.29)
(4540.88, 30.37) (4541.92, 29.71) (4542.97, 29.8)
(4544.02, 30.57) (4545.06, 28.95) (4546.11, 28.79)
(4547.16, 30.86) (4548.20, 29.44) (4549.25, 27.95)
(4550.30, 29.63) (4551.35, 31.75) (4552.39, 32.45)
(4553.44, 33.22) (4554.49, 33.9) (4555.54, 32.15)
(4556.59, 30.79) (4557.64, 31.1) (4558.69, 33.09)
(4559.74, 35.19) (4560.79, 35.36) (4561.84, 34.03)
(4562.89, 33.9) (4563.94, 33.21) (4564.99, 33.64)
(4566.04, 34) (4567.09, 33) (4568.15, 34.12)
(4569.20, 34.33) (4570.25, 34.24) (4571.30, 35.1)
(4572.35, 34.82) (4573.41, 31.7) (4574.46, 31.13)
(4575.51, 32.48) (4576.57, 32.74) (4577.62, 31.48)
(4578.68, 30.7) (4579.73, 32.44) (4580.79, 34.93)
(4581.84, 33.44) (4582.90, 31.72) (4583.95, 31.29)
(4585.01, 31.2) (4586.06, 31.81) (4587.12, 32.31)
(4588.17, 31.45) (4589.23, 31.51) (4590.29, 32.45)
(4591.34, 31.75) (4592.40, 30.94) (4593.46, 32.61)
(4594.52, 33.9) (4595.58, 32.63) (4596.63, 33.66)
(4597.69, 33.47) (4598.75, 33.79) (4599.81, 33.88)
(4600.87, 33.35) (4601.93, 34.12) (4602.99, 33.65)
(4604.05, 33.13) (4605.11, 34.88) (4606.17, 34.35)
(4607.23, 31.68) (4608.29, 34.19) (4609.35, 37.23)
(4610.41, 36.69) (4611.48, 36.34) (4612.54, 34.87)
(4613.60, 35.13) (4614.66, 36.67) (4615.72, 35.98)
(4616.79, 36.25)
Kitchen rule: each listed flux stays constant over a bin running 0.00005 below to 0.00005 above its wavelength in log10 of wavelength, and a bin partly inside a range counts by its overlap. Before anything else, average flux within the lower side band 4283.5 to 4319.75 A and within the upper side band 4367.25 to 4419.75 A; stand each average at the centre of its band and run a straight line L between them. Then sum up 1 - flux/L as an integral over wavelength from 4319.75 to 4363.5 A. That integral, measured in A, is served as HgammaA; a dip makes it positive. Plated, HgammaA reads -4.5 A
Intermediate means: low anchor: 20.5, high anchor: 25.2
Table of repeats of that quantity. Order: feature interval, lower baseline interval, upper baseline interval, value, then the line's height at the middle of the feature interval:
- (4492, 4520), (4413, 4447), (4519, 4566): -2.3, 29.8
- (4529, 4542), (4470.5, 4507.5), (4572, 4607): 1.4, 31.9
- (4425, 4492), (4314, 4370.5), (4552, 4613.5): 0.6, 29.2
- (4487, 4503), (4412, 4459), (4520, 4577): -0.8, 29.8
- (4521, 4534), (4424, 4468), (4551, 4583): 0.7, 31.5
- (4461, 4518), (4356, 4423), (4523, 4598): -3.8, 29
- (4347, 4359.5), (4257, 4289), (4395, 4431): -0.2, 24.8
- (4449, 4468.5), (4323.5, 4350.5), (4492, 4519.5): 1.3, 30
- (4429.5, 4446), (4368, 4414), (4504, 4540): -0.5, 27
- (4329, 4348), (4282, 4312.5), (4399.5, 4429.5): -2.4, 22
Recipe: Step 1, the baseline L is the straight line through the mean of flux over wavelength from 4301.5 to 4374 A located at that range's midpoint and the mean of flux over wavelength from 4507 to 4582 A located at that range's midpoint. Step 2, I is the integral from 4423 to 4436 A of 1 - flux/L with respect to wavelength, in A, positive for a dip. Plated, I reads -0.37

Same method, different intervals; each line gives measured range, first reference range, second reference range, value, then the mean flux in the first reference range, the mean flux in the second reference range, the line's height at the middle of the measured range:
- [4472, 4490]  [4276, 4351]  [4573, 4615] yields -1.0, 22.4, 33.2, 28.8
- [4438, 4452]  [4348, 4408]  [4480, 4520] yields 0.0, 25.1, 31.9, 28.9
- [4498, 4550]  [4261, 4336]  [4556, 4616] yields -0.1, 21.8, 33.4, 30.9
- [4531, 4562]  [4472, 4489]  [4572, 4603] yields 1.2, 30.3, 32.5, 31.7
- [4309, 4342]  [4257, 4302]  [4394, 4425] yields -0.8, 21.5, 26.4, 23.3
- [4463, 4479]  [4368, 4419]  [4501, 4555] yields -0.6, 25.2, 30.9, 28.5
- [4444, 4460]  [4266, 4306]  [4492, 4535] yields -0.2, 20.4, 31.4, 28.4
